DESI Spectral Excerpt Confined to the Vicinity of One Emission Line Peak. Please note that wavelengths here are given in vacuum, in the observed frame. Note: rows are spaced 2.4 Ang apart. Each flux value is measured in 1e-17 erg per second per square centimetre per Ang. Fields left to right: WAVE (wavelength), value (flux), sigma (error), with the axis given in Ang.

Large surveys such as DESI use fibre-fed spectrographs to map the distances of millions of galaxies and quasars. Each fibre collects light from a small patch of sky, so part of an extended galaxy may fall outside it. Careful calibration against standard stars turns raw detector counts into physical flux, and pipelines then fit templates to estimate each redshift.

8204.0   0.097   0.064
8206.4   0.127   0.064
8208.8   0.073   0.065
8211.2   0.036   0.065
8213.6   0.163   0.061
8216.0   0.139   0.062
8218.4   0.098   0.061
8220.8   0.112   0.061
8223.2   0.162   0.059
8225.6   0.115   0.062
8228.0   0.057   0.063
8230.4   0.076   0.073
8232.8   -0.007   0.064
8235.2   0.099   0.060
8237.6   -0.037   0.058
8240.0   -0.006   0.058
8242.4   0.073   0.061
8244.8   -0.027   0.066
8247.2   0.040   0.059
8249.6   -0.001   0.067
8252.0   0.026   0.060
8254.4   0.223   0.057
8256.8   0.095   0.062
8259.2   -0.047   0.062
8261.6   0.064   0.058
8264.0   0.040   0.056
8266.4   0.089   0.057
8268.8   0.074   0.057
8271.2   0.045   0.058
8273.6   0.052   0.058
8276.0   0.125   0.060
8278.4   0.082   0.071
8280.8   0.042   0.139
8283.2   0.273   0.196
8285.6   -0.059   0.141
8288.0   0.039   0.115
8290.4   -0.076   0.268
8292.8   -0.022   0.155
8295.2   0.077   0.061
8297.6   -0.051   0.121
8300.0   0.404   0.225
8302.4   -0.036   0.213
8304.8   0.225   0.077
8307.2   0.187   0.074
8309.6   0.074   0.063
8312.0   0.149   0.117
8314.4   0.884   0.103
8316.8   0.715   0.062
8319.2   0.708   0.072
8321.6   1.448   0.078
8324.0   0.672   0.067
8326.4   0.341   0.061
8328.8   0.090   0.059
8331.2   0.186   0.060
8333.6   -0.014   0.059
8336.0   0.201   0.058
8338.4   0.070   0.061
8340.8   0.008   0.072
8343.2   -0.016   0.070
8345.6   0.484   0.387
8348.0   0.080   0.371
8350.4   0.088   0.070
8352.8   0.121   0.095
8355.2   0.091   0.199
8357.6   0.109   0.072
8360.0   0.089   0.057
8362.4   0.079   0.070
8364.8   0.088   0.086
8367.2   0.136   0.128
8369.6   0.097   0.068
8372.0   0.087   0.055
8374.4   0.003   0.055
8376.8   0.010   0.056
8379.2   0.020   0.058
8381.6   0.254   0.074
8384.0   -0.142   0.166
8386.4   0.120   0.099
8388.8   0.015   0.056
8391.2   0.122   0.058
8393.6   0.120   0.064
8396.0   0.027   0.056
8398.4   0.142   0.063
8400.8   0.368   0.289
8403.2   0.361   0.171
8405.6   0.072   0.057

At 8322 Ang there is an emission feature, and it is [O II]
